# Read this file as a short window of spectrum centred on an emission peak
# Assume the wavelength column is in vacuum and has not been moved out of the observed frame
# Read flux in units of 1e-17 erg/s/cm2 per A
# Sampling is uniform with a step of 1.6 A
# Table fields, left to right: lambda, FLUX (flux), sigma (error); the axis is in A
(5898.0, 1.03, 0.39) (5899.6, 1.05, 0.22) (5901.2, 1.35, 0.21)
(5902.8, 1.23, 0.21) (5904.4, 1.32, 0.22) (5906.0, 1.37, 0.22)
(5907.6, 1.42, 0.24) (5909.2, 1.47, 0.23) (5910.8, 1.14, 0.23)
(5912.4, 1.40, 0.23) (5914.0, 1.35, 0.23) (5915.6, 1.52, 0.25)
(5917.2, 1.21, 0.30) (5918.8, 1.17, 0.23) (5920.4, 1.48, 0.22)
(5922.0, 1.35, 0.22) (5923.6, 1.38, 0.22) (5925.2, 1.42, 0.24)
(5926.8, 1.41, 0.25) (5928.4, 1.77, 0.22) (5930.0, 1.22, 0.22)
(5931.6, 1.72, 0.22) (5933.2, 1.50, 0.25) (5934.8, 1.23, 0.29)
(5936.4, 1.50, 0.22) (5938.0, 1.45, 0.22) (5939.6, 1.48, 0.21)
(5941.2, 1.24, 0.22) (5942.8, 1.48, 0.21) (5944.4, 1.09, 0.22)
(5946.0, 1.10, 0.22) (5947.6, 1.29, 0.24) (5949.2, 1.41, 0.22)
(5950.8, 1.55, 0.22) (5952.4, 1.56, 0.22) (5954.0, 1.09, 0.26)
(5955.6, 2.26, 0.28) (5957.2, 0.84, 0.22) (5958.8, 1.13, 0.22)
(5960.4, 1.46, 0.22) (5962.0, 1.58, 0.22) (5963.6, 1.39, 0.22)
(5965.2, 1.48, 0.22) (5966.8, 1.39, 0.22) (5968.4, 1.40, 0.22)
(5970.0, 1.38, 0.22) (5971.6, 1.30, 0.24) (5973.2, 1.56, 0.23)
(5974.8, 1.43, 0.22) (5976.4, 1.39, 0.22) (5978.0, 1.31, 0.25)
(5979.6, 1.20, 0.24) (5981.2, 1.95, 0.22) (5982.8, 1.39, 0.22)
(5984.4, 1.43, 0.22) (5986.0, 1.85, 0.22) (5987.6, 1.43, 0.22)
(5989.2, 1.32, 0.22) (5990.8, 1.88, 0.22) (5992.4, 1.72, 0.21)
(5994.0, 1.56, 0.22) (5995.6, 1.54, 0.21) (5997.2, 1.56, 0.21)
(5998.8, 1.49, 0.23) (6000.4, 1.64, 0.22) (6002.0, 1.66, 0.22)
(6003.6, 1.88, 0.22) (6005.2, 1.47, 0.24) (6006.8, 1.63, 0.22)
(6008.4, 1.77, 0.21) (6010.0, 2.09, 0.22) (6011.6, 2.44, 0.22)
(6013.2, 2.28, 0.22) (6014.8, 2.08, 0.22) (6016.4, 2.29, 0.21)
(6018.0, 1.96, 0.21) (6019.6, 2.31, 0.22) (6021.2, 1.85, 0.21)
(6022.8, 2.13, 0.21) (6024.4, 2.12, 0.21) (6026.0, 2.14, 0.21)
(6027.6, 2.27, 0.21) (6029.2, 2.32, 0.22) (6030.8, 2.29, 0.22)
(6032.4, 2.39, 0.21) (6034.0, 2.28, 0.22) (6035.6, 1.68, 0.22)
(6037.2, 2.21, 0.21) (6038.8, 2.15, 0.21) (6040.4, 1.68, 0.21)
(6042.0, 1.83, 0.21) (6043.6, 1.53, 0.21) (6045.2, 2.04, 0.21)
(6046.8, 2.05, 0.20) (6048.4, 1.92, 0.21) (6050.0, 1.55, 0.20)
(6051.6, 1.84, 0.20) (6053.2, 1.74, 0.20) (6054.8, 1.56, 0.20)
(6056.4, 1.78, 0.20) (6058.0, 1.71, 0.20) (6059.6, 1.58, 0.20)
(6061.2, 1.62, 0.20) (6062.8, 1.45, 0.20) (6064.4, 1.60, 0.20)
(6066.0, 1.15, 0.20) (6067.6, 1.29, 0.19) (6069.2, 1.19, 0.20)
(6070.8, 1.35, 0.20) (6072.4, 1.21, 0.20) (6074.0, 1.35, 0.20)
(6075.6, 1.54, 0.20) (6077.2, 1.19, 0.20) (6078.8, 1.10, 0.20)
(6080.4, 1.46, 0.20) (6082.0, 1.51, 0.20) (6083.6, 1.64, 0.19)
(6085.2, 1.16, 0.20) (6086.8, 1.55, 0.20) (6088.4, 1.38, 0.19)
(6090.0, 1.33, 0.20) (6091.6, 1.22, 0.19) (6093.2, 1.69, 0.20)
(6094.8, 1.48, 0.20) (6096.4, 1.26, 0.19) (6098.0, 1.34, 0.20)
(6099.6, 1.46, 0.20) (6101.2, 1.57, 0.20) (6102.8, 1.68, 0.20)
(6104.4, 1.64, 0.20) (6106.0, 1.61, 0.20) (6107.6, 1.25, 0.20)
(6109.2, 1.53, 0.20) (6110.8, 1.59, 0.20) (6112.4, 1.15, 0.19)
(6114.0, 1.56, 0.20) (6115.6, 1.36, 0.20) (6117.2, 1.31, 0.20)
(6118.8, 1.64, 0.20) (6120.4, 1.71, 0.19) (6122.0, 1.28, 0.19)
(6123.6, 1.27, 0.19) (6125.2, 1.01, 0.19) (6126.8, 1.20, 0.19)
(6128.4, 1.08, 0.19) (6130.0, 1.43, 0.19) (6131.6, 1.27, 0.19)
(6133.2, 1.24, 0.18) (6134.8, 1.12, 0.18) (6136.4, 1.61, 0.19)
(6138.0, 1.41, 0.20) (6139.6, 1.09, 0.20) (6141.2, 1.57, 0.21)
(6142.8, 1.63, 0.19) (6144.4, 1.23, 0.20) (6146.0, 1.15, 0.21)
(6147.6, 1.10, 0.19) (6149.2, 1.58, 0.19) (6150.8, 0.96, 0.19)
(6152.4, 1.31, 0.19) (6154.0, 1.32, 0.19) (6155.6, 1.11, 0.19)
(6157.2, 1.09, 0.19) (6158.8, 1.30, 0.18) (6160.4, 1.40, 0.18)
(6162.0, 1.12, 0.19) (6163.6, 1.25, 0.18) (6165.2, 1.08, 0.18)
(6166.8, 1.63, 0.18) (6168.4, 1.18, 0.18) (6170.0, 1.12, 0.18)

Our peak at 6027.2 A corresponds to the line Mg II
